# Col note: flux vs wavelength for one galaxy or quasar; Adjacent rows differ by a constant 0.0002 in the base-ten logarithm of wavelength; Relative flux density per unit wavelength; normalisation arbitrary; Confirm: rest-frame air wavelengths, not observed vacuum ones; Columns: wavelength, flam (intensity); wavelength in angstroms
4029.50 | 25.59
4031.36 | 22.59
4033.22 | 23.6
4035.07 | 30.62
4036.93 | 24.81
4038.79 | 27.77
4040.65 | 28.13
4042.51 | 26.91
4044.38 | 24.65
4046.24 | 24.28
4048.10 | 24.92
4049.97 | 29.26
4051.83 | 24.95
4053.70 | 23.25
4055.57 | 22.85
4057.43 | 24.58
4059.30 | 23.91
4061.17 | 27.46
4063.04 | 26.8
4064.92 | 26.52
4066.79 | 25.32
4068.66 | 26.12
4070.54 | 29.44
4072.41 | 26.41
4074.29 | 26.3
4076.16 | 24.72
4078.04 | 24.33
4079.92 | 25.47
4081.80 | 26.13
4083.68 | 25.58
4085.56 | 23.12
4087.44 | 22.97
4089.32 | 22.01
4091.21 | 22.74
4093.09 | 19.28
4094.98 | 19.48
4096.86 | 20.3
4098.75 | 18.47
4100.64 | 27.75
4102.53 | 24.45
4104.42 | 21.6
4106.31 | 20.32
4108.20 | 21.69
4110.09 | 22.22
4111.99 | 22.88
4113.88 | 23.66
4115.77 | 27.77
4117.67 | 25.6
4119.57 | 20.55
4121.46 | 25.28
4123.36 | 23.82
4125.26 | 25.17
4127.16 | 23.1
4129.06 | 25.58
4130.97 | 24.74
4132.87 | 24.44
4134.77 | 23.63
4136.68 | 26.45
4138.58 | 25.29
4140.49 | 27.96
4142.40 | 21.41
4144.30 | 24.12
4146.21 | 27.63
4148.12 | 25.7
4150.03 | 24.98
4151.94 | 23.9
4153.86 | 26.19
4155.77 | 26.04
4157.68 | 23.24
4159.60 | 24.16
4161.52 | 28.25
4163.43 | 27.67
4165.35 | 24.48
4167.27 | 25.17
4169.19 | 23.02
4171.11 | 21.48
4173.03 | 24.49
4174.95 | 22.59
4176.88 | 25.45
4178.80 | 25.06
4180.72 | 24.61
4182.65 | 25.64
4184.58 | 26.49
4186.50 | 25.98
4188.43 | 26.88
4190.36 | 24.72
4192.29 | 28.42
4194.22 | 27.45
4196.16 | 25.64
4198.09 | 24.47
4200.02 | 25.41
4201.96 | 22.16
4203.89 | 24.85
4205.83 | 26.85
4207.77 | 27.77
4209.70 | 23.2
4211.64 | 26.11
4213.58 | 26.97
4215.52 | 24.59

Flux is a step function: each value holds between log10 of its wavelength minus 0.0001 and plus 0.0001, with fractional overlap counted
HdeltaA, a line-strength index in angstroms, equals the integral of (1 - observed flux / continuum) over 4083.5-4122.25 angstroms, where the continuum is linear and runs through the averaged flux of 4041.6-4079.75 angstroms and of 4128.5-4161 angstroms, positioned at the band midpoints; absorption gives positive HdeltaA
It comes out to 4.1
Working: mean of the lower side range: 25.6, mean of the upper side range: 25.1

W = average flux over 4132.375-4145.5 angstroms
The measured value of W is 24.8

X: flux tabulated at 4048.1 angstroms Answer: 24.92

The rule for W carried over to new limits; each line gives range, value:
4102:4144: 24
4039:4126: 24.4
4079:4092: 24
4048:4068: 25.5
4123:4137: 24.6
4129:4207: 25.2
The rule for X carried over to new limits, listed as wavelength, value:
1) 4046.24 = 24.28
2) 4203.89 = 24.85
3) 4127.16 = 23.1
